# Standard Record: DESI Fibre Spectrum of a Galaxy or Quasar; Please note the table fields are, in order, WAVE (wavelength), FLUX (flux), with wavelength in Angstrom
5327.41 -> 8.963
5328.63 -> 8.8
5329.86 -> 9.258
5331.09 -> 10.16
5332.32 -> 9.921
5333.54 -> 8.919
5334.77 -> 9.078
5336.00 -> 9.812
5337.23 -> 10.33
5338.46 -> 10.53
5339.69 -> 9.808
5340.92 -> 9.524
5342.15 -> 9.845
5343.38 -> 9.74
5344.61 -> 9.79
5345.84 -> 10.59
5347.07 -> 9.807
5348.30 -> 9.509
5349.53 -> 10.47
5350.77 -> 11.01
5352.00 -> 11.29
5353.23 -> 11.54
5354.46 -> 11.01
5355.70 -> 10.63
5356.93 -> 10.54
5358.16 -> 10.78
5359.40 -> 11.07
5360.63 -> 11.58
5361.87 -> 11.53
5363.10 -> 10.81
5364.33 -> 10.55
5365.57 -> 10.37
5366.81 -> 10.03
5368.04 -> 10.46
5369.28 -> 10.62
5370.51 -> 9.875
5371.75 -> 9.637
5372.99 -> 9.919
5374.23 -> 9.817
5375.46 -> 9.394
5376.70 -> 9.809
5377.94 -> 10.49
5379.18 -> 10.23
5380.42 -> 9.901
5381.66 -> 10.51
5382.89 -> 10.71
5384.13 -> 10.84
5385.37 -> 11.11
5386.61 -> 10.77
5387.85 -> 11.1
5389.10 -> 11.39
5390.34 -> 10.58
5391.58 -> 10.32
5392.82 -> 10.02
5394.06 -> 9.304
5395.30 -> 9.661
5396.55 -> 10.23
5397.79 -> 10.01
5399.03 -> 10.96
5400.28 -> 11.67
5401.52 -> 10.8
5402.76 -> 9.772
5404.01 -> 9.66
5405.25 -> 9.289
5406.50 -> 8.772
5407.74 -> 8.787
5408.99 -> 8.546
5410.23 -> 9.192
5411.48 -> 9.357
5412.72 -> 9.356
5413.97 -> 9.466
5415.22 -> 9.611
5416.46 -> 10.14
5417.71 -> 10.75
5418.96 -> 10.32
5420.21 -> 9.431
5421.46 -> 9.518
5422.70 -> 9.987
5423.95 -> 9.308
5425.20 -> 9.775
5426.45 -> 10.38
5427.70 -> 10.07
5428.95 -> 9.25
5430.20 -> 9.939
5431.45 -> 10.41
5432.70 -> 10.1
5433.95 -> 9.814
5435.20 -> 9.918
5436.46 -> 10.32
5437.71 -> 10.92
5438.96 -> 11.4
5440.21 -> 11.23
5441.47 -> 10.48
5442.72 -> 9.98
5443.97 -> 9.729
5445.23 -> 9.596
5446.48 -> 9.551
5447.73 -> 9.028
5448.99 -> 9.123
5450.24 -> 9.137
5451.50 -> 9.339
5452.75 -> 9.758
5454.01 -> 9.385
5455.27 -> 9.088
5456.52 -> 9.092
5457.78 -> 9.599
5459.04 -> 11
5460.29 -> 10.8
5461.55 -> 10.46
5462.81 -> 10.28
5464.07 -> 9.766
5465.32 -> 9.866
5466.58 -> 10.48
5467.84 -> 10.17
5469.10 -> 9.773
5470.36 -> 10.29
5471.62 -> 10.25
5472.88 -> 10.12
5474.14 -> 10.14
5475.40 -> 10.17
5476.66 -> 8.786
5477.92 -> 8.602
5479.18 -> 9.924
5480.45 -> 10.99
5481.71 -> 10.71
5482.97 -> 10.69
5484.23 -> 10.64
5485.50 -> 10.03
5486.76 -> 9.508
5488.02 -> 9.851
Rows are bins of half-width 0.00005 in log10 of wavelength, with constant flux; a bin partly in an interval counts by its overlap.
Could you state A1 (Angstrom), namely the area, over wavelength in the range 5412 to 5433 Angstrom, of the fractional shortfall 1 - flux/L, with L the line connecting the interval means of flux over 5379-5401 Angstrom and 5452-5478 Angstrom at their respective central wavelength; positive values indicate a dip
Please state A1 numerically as 0.8 Angstrom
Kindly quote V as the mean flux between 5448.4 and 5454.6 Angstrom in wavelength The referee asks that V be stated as 9.35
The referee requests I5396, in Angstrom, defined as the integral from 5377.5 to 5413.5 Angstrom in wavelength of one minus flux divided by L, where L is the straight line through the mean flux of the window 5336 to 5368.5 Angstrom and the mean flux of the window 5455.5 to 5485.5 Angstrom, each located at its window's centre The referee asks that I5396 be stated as 0.84 Angstrom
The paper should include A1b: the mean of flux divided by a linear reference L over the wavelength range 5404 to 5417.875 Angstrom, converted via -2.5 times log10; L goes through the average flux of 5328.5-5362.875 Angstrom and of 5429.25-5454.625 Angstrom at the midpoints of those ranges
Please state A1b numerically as 0.08 mag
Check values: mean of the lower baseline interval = 10.3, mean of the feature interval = 9.36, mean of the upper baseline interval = 9.95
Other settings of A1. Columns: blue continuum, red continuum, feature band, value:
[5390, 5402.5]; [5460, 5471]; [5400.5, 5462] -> 2.6 Angstrom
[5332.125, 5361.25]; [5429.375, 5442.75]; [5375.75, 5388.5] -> -0.2 Angstrom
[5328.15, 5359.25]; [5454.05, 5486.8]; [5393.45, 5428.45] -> 1.0 Angstrom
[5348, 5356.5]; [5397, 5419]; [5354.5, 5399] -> -0.3 Angstrom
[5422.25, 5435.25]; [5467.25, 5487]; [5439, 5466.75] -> 0.3 Angstrom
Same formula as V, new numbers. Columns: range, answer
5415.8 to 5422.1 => 10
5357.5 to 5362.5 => 11.2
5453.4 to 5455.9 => 9.24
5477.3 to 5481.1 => 9.84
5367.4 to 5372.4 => 10.2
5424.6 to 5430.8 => 9.88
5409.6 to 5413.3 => 9.32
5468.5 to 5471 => 10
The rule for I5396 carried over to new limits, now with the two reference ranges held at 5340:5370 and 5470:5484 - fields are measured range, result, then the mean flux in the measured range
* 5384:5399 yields -0.1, 10.4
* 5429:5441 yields -0.2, 10.4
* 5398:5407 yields 0.2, 10.1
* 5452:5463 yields 0.2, 9.92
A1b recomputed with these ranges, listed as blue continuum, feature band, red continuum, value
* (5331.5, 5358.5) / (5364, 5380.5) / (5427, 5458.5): 0.00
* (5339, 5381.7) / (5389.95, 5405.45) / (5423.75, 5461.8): 0.00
